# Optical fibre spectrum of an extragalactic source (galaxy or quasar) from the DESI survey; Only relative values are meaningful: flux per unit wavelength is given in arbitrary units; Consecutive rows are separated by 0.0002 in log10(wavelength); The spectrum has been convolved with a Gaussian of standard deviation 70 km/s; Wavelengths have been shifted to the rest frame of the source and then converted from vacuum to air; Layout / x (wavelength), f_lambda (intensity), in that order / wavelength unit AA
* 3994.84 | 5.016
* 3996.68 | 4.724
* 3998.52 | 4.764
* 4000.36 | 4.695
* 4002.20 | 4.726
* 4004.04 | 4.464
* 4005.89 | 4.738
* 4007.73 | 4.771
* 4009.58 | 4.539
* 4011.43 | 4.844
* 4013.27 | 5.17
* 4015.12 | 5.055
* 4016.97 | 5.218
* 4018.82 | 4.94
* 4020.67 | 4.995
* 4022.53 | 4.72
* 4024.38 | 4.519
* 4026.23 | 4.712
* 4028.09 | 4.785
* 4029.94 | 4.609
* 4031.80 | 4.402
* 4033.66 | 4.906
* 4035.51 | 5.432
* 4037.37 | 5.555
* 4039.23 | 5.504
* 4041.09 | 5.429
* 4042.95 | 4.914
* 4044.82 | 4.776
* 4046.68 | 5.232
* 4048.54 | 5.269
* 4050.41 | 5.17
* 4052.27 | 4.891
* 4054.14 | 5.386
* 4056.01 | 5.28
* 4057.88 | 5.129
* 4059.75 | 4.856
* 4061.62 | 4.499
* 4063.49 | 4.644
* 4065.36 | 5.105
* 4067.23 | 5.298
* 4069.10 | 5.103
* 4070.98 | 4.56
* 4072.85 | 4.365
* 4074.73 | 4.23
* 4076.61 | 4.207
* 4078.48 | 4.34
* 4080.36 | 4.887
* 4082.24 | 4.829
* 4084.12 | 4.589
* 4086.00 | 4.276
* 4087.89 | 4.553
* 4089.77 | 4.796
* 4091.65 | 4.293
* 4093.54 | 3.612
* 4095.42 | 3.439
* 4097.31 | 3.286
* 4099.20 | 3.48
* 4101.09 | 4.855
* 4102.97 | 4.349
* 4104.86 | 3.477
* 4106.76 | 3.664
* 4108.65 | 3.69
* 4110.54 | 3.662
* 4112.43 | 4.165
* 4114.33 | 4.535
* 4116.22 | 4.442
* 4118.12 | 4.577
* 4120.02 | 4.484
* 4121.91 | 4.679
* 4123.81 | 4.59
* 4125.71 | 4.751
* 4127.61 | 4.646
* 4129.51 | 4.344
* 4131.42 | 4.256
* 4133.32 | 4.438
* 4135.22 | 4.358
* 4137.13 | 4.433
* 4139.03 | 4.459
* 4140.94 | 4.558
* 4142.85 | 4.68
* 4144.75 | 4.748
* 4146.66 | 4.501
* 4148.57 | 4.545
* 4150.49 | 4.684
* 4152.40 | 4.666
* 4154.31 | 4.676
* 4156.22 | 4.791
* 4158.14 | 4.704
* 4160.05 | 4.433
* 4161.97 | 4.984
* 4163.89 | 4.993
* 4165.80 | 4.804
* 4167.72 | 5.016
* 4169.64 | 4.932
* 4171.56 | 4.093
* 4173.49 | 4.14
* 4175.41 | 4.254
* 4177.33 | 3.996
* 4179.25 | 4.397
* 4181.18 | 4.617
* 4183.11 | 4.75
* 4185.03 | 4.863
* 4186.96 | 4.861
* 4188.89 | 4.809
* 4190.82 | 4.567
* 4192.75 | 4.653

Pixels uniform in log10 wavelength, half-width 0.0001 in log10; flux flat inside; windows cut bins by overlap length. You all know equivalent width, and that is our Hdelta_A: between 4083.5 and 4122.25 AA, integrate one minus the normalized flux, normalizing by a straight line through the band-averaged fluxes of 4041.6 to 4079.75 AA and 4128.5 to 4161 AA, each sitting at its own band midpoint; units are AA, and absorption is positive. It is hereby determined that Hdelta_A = 4.8 AA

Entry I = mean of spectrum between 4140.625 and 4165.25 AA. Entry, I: 4.7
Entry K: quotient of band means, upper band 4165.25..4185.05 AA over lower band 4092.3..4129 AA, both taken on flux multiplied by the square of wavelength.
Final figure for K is 1.13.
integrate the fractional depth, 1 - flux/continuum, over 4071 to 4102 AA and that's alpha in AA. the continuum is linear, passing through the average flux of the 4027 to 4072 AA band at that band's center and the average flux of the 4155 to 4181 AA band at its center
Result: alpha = 4.0 AA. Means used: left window 5.03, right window 4.58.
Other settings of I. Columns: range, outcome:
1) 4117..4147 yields 4.53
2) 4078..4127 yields 4.24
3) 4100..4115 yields 4.04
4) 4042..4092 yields 4.8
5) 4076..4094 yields 4.46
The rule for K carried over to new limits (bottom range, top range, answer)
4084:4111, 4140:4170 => 1.22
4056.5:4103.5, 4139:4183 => 1.07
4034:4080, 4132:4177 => 0.97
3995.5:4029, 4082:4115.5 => 0.89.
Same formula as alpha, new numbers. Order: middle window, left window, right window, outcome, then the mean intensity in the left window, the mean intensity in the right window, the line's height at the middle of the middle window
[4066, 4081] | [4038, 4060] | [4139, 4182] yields 1.23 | 5.17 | 4.6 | 5.04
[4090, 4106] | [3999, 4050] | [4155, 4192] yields 2.98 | 4.92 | 4.63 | 4.78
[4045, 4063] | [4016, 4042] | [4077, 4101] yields -1.51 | 4.98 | 4.22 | 4.66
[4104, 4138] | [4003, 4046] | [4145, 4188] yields 3.07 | 4.91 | 4.62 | 4.72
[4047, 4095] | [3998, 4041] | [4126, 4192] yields 0.60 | 4.89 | 4.59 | 4.78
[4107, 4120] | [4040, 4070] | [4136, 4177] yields 1.70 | 5.06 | 4.61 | 4.8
